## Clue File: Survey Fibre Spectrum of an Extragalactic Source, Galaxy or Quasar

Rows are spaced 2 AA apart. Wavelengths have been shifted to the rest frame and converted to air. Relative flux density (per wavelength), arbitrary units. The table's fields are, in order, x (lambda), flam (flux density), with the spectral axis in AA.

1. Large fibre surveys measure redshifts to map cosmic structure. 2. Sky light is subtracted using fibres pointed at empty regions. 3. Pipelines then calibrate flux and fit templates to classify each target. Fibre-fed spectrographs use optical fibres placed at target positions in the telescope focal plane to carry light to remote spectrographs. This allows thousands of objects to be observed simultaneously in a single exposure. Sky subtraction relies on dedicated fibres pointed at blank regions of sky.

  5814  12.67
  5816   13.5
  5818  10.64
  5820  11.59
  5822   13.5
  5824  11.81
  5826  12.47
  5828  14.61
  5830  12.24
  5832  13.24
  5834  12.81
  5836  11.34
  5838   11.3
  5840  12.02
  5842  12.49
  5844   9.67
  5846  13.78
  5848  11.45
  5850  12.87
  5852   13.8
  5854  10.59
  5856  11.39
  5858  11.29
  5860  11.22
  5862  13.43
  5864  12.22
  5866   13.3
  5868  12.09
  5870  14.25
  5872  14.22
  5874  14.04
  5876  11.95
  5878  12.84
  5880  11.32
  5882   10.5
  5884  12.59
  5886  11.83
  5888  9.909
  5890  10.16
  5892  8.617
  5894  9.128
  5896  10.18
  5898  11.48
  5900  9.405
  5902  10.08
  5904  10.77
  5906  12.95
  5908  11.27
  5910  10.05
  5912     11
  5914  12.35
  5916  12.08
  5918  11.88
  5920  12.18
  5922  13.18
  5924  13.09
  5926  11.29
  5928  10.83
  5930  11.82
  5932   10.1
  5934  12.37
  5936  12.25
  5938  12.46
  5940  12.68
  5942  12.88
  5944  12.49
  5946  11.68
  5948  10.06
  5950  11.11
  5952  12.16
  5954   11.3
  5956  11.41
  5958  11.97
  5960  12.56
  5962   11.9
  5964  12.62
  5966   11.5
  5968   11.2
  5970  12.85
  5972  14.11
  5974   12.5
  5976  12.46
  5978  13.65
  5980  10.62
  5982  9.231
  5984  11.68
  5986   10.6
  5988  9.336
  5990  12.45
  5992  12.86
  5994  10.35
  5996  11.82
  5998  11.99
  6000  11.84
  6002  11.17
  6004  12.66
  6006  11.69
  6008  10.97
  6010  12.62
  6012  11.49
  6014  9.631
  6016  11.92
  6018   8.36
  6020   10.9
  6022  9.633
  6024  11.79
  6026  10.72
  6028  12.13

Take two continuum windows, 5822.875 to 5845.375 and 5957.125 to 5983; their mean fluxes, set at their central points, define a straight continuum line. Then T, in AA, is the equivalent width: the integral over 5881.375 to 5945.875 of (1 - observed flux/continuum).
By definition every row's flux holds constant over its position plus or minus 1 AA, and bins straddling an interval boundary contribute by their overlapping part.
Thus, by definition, 4.0 AA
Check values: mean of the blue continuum 12.2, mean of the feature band 11.4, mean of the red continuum 12.1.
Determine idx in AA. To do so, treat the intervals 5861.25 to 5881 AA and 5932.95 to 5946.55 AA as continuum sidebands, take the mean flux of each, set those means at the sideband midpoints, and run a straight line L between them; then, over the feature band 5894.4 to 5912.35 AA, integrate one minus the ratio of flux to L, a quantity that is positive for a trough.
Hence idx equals 2.8 AA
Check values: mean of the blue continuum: 13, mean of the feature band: 10.7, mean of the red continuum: 12.4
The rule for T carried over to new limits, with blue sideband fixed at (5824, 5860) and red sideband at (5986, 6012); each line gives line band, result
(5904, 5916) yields 0.41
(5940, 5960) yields 0.01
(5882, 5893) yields 1.27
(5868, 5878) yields -1.11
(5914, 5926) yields -0.50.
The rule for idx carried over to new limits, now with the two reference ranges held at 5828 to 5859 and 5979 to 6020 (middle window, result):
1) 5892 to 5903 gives 1.7 AA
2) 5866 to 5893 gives -0.1 AA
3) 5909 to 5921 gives 0.1 AA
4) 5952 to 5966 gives -0.7 AA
